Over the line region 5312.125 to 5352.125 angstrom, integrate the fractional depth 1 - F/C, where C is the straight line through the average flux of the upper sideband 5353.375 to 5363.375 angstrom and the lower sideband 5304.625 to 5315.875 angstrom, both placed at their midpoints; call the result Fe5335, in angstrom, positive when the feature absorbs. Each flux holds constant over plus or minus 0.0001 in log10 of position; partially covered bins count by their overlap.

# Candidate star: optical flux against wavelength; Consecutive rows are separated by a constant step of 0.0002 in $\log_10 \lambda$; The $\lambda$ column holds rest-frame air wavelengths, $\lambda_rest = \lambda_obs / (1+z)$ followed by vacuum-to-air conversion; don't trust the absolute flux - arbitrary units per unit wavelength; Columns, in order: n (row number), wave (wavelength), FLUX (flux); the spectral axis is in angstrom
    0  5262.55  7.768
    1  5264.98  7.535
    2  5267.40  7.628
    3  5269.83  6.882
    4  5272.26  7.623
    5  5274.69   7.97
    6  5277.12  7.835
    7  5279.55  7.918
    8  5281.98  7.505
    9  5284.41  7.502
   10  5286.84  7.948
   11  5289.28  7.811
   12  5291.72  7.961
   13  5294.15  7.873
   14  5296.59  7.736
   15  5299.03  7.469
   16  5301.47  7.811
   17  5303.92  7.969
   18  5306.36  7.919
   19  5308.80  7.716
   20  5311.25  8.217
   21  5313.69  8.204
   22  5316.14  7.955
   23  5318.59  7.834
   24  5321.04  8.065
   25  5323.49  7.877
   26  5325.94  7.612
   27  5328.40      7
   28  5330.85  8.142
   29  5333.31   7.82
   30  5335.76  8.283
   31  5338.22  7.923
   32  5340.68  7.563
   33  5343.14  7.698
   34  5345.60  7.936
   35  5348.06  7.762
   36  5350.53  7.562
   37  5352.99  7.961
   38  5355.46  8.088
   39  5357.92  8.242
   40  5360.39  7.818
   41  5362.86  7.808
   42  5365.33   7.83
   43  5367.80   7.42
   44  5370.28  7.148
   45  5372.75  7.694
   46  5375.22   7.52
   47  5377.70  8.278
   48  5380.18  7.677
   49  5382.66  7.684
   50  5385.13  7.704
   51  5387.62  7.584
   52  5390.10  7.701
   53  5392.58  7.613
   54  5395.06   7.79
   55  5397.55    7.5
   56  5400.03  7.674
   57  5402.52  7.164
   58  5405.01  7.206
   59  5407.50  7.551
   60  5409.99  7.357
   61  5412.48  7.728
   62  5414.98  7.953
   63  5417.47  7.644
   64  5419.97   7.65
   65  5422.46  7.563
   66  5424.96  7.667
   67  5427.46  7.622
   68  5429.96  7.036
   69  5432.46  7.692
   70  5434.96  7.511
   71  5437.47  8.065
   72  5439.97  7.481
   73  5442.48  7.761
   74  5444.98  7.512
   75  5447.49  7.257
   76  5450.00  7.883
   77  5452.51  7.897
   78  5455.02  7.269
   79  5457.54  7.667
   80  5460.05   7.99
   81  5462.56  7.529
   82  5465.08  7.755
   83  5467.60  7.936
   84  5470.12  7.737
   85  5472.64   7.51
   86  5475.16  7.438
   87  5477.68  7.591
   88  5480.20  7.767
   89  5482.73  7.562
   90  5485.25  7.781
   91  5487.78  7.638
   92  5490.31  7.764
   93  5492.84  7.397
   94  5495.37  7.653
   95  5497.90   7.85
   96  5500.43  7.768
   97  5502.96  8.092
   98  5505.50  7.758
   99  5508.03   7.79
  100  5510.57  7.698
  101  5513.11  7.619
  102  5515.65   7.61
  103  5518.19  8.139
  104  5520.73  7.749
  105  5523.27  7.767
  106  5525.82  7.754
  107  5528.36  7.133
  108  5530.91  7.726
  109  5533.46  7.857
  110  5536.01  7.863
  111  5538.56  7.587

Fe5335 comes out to 0.9 angstrom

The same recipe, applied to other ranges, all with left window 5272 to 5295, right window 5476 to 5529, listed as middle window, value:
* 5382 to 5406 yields 0.6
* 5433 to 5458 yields 0.3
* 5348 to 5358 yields -0.2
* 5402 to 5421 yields 0.5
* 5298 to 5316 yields -0.3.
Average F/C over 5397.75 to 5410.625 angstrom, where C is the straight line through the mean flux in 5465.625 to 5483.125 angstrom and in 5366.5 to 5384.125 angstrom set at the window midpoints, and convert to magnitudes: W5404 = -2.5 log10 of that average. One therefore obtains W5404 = 0.034 mag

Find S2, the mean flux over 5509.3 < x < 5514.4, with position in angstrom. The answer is 7.65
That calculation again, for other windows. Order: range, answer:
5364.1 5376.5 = 7.52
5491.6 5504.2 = 7.76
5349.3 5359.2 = 7.97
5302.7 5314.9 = 8.01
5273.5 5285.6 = 7.75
